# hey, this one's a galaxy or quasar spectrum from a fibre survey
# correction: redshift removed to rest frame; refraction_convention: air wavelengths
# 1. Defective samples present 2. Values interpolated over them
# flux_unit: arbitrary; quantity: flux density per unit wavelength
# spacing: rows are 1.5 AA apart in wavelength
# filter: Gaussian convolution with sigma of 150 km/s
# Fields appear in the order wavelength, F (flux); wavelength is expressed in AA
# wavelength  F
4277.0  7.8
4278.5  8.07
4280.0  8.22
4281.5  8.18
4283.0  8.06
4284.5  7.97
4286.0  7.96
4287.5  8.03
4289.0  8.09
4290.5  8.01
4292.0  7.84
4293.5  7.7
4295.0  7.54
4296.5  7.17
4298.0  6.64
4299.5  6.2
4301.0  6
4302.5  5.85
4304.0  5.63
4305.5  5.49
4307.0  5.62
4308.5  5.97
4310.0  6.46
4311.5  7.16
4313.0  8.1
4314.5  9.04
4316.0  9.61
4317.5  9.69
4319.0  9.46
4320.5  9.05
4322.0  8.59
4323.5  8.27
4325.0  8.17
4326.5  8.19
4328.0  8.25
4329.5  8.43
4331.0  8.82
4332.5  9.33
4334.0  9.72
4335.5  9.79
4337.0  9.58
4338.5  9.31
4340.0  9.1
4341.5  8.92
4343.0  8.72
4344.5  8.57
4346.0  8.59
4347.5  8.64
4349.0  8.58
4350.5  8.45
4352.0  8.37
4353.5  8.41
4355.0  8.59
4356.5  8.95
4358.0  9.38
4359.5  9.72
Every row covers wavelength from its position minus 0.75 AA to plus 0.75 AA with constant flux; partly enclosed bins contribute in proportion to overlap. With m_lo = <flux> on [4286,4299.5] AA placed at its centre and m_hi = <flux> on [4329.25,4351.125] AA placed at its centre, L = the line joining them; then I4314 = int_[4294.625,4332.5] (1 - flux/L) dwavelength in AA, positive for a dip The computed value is 2.8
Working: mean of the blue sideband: 7.57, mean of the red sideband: 8.99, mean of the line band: 7.61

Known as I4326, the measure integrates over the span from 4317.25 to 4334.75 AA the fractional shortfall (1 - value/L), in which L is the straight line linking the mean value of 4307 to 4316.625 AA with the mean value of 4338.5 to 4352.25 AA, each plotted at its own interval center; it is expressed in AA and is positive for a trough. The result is -1.7 AA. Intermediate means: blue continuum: 7.53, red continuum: 8.71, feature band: 8.81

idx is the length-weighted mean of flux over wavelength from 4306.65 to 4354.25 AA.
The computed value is 8.55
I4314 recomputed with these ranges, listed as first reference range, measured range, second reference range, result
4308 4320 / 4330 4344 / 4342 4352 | -1.2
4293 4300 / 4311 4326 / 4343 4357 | -2.1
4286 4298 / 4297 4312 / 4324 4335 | 3.6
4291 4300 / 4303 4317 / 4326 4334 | 1.5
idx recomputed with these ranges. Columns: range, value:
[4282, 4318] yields 7.32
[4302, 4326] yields 7.66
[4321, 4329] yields 8.32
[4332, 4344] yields 9.29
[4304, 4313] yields 6.26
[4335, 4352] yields 8.89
